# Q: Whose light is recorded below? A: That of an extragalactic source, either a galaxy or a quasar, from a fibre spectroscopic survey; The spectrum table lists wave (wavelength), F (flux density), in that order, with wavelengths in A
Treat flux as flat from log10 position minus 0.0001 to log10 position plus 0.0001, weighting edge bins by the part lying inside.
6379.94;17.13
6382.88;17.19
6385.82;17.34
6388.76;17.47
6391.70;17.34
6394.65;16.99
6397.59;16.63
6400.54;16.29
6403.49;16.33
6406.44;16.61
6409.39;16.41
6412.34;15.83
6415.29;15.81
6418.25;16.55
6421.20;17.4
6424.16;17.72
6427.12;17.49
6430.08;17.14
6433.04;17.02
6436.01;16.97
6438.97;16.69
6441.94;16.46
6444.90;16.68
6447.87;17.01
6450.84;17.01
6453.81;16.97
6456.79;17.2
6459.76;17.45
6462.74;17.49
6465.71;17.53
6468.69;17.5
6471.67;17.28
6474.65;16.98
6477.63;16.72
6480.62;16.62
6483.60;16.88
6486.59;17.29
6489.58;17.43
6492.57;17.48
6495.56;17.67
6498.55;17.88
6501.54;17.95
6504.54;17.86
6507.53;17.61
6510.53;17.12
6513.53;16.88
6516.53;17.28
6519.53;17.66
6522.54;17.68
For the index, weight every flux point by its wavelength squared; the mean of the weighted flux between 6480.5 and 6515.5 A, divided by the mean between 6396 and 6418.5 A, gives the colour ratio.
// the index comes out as 1.10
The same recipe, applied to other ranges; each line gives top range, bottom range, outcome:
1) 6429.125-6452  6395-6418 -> 1.04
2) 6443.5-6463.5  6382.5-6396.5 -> 1.01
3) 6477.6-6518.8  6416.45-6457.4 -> 1.04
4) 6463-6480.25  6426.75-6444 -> 1.03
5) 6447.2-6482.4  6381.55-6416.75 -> 1.05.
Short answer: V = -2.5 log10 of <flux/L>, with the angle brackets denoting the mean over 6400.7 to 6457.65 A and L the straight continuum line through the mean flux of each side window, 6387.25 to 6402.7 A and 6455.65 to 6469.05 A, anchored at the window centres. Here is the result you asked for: 0.03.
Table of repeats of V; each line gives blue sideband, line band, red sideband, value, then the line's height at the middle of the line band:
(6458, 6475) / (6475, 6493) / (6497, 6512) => 0.03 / 17.5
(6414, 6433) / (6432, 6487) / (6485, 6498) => 0.02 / 17.3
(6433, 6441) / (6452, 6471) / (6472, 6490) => -0.03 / 16.9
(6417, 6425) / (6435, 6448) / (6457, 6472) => 0.04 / 17.3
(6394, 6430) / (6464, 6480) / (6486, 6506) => 0.01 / 17.4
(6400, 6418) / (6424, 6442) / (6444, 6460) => -0.03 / 16.7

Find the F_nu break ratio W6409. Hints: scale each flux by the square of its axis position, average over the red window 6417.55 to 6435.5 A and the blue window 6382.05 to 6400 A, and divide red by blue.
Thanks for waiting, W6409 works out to 1.02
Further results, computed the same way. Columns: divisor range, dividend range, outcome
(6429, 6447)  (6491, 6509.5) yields 1.07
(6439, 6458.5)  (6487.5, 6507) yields 1.06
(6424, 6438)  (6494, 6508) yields 1.06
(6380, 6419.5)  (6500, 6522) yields 1.08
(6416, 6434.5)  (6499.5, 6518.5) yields 1.04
